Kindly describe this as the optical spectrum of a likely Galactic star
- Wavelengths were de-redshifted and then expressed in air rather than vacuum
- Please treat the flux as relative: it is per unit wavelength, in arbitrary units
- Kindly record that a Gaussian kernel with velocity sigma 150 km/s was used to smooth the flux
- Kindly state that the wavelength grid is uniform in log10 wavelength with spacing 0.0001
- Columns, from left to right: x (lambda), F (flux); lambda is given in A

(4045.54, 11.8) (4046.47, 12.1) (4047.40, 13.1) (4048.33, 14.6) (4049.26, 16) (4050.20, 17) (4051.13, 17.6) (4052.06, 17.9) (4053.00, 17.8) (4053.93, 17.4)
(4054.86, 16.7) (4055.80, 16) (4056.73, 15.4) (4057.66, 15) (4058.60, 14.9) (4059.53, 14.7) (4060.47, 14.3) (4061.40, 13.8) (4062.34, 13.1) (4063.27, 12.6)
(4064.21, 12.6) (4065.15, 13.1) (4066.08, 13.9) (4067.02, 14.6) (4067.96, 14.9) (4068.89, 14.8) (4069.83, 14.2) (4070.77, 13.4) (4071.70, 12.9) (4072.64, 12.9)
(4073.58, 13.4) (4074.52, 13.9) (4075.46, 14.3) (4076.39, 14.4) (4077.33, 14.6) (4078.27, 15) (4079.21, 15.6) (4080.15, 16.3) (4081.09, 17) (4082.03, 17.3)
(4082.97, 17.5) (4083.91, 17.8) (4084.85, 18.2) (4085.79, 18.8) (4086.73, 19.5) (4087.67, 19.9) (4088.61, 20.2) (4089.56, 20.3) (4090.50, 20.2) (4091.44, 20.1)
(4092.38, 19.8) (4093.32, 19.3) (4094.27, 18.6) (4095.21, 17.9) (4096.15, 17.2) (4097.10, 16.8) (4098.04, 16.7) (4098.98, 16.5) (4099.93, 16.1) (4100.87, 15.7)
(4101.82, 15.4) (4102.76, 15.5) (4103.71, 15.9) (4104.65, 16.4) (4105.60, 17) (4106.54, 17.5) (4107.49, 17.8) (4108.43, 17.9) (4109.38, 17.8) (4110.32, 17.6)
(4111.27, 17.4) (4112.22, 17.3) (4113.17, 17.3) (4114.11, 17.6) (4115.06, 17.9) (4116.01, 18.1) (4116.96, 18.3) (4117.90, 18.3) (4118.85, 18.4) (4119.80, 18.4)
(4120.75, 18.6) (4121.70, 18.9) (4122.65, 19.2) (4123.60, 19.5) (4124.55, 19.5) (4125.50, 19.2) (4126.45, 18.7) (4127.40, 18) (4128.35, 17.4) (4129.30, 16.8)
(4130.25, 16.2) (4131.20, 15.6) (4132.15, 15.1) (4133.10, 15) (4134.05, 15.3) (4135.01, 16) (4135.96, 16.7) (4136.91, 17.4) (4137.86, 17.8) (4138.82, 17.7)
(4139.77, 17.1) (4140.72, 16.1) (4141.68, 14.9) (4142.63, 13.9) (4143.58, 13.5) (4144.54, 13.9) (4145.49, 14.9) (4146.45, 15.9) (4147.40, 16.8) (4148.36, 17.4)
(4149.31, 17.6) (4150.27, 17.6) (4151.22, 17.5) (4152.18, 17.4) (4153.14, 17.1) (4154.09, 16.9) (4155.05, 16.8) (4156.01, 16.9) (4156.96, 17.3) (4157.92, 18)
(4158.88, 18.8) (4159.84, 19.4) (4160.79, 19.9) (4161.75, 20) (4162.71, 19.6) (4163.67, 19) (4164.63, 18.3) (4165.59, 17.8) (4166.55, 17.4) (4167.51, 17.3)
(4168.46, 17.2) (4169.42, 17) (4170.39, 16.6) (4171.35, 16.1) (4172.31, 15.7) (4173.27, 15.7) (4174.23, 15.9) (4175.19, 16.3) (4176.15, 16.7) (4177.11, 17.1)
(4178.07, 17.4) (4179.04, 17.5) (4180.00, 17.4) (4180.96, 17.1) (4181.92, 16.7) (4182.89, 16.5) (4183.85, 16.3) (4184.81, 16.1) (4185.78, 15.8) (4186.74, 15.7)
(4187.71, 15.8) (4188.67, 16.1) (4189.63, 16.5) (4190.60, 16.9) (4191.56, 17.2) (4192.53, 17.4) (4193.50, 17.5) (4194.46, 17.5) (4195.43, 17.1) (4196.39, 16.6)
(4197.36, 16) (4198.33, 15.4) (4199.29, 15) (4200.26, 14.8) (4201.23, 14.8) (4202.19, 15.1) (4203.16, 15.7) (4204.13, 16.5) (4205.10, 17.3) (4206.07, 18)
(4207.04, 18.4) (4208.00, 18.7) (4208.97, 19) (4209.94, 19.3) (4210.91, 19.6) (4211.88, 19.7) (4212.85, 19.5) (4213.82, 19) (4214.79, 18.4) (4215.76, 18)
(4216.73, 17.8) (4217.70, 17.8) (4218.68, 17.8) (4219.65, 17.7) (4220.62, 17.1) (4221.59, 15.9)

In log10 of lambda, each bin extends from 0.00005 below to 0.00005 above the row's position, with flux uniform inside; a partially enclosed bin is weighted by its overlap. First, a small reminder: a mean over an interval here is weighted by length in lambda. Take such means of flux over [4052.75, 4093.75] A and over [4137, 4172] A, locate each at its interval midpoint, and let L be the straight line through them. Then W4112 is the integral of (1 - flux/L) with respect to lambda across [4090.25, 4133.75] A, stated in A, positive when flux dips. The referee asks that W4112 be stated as -2.8 A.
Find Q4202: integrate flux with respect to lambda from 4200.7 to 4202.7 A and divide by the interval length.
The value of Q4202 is 15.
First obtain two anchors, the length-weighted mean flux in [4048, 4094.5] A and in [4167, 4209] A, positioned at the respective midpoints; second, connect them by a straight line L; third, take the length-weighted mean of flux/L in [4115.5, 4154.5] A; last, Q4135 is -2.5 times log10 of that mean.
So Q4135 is -0.04 mag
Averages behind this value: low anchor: 16.1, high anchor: 16.6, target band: 17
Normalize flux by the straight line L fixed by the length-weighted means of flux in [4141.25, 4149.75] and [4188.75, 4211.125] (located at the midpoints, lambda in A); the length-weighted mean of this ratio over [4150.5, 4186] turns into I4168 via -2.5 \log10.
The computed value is -0.08 mag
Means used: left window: 15.4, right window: 16.9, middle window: 17.3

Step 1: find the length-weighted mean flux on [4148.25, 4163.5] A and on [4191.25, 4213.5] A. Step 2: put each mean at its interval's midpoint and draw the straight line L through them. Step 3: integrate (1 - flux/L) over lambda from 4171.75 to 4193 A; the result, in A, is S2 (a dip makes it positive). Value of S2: 1.3 A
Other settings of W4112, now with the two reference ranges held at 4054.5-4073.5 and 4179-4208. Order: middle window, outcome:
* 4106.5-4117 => -1.9 A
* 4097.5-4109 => -1.3 A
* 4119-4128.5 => -2.2 A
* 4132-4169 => -3.0 A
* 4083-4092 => -2.9 A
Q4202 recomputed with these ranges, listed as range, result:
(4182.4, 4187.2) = 16.1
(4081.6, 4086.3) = 17.9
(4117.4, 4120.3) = 18.4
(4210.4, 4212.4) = 19.6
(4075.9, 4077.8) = 14.5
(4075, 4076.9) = 14.4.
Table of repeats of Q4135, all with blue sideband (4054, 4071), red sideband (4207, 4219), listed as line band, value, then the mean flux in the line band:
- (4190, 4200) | 0.10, 16.6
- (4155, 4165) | -0.09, 18.6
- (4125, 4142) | -0.02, 16.7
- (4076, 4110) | -0.15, 17.5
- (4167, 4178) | 0.06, 16.6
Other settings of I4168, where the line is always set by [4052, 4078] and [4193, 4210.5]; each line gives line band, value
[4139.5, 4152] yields 0.00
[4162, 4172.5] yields -0.08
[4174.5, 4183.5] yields -0.03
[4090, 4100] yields -0.21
